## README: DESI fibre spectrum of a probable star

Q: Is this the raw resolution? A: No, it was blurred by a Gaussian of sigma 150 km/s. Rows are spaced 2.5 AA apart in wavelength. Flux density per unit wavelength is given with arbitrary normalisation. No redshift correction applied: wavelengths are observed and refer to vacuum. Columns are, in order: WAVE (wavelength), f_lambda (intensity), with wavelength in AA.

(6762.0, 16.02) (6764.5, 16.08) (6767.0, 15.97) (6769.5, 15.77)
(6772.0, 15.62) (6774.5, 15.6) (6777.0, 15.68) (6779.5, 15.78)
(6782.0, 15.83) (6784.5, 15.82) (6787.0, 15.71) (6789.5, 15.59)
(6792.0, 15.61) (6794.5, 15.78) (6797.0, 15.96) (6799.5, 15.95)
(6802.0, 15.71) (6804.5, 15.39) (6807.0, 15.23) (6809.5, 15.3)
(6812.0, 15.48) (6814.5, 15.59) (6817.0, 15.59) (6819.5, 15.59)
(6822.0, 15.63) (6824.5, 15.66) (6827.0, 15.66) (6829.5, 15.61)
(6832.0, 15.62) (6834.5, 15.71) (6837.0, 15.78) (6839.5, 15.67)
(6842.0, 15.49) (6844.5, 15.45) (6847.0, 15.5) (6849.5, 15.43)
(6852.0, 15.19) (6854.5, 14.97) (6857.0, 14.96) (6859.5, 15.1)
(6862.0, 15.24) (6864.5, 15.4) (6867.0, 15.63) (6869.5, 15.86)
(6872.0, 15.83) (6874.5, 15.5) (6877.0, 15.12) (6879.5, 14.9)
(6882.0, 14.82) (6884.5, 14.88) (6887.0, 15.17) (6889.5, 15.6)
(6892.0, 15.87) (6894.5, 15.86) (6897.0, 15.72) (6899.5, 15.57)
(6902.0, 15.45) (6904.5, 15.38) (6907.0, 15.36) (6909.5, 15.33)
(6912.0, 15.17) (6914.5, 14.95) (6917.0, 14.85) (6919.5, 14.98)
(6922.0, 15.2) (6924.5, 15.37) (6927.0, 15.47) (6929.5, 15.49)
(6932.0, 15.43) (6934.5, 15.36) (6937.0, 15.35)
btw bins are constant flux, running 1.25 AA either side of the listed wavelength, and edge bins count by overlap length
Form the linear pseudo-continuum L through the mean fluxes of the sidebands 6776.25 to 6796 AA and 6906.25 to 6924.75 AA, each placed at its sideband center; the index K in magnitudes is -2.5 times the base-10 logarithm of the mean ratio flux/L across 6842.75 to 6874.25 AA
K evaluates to 0.00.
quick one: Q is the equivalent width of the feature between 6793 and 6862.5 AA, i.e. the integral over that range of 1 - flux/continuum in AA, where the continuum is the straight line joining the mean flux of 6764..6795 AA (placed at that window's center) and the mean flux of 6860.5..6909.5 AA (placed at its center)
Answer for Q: 0.40 AA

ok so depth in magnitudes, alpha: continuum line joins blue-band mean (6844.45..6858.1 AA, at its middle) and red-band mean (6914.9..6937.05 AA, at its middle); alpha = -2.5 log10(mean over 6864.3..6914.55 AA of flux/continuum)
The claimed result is -0.01 mag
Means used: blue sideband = 15.2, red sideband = 15.3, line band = 15.4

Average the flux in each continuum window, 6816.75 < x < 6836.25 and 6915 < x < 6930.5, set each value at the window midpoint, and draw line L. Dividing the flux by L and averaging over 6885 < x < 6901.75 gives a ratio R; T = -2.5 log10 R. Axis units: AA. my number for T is -0.02 mag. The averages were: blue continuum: 15.6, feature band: 15.6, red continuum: 15.2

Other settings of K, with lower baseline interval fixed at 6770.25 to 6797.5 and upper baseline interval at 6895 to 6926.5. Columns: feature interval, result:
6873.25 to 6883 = 0.02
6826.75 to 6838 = -0.01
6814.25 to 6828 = 0.00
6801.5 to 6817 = 0.01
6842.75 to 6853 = 0.01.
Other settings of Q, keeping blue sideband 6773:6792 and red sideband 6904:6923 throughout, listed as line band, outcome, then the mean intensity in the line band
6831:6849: -0.16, 15.6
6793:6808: -0.04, 15.7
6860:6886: 0.01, 15.3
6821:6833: -0.09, 15.6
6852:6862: 0.21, 15.1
